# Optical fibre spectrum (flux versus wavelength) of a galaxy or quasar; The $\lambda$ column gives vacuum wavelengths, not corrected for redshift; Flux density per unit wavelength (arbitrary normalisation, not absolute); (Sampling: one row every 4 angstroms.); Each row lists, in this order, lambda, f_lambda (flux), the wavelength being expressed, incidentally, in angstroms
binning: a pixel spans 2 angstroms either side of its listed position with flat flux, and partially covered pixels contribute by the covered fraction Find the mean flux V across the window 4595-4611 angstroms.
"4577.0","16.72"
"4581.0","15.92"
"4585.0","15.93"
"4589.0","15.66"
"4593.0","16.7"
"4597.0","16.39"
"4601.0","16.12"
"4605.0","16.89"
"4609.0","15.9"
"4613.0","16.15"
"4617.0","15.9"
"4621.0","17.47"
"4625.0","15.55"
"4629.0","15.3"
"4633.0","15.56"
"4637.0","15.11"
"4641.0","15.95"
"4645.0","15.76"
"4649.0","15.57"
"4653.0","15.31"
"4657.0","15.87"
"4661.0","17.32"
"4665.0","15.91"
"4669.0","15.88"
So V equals 16.3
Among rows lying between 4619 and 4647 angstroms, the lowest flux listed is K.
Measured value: 15.11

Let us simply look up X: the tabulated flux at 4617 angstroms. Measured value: 15.9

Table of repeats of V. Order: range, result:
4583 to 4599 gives 16.2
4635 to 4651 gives 15.6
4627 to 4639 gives 15.3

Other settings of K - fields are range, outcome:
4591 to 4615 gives 15.9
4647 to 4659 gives 15.31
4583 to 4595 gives 15.66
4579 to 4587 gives 15.92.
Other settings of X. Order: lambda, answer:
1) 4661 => 17.32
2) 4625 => 15.55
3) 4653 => 15.31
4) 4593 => 16.7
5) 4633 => 15.56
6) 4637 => 15.11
